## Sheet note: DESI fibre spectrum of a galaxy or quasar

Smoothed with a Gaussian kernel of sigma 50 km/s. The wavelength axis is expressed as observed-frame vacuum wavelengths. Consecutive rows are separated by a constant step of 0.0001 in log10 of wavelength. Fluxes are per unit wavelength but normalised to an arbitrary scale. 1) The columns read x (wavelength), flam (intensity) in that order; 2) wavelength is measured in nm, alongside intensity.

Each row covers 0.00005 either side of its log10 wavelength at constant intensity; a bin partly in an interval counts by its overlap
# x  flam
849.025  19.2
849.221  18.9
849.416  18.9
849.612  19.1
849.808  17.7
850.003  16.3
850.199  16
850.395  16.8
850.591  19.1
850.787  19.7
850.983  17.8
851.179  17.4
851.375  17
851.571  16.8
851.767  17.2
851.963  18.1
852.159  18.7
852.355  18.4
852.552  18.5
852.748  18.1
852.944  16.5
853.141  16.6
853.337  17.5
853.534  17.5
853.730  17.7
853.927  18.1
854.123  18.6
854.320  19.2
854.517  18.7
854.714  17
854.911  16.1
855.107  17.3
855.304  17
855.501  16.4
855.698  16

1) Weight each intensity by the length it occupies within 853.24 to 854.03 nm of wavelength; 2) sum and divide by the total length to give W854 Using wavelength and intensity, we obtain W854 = 17.7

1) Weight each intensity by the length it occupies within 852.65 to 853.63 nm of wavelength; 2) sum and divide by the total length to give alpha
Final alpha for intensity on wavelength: 17.2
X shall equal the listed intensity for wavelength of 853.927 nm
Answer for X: 18.1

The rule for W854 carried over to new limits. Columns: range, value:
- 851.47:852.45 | 17.8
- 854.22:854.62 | 18.9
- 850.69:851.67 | 17.7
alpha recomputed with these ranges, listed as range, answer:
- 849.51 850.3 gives 17.3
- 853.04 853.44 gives 17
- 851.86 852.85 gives 18.4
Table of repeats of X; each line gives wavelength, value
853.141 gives 16.6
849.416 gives 18.9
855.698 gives 16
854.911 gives 16.1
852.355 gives 18.4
